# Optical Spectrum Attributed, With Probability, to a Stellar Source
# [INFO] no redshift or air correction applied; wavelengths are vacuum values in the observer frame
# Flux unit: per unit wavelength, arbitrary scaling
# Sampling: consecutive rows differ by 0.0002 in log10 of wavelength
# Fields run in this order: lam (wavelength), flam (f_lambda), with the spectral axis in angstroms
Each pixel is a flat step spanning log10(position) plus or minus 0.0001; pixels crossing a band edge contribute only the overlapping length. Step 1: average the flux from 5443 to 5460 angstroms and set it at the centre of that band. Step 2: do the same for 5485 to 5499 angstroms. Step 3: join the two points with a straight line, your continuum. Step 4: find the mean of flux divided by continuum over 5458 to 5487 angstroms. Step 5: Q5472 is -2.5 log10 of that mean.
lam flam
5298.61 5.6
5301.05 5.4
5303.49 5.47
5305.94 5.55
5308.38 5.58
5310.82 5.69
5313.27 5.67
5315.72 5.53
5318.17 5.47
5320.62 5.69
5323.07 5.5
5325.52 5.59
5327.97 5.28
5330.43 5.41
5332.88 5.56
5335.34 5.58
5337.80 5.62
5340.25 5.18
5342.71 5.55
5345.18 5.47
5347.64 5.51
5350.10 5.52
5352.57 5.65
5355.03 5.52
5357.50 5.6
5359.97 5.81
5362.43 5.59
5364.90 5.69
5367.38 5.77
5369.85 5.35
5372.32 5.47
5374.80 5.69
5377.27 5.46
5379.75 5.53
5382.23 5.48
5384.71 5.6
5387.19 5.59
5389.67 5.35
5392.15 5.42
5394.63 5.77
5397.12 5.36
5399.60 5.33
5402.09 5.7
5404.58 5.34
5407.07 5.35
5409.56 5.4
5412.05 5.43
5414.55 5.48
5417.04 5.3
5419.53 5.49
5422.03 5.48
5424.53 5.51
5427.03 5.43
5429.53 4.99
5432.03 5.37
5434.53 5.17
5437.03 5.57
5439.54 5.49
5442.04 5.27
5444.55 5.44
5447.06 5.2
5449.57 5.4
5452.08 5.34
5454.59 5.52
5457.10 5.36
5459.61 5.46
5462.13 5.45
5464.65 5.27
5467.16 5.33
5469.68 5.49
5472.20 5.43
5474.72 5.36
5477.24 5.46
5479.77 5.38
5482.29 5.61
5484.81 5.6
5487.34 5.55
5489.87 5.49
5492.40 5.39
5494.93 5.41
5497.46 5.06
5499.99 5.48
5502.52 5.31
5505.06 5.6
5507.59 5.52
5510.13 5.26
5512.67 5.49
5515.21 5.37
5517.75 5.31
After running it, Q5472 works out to -0.01 mag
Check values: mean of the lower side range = 5.38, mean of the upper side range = 5.4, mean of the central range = 5.44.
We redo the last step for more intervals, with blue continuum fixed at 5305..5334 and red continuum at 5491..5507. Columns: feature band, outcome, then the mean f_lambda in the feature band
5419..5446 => 0.01 mag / 5.38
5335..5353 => 0.00 mag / 5.5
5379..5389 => -0.01 mag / 5.54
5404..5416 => 0.01 mag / 5.4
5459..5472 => 0.00 mag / 5.4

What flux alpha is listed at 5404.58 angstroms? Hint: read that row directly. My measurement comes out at 5.34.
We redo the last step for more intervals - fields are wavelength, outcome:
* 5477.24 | 5.46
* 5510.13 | 5.26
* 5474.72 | 5.36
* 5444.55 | 5.44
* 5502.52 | 5.31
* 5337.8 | 5.62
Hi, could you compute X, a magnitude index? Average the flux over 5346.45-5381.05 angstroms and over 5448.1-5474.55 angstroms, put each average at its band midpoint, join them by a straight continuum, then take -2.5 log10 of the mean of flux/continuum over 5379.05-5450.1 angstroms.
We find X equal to 0.013 mag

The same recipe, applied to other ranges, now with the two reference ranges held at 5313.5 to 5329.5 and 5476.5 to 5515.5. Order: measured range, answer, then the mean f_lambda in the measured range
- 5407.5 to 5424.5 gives 0.01 mag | 5.43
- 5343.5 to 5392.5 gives -0.01 mag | 5.56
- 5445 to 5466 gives 0.02 mag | 5.38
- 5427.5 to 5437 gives 0.04 mag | 5.25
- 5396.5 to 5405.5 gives 0.01 mag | 5.44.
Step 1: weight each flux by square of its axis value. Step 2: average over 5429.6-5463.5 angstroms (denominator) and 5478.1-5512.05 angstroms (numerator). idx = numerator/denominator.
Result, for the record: 1.03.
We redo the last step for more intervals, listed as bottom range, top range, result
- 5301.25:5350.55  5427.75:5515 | 1.03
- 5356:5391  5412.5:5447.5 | 0.99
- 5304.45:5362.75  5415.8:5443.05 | 1.00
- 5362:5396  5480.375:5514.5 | 1.02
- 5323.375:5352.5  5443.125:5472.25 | 1.03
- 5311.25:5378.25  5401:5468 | 1.00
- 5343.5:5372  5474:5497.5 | 1.02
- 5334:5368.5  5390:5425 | 1.00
